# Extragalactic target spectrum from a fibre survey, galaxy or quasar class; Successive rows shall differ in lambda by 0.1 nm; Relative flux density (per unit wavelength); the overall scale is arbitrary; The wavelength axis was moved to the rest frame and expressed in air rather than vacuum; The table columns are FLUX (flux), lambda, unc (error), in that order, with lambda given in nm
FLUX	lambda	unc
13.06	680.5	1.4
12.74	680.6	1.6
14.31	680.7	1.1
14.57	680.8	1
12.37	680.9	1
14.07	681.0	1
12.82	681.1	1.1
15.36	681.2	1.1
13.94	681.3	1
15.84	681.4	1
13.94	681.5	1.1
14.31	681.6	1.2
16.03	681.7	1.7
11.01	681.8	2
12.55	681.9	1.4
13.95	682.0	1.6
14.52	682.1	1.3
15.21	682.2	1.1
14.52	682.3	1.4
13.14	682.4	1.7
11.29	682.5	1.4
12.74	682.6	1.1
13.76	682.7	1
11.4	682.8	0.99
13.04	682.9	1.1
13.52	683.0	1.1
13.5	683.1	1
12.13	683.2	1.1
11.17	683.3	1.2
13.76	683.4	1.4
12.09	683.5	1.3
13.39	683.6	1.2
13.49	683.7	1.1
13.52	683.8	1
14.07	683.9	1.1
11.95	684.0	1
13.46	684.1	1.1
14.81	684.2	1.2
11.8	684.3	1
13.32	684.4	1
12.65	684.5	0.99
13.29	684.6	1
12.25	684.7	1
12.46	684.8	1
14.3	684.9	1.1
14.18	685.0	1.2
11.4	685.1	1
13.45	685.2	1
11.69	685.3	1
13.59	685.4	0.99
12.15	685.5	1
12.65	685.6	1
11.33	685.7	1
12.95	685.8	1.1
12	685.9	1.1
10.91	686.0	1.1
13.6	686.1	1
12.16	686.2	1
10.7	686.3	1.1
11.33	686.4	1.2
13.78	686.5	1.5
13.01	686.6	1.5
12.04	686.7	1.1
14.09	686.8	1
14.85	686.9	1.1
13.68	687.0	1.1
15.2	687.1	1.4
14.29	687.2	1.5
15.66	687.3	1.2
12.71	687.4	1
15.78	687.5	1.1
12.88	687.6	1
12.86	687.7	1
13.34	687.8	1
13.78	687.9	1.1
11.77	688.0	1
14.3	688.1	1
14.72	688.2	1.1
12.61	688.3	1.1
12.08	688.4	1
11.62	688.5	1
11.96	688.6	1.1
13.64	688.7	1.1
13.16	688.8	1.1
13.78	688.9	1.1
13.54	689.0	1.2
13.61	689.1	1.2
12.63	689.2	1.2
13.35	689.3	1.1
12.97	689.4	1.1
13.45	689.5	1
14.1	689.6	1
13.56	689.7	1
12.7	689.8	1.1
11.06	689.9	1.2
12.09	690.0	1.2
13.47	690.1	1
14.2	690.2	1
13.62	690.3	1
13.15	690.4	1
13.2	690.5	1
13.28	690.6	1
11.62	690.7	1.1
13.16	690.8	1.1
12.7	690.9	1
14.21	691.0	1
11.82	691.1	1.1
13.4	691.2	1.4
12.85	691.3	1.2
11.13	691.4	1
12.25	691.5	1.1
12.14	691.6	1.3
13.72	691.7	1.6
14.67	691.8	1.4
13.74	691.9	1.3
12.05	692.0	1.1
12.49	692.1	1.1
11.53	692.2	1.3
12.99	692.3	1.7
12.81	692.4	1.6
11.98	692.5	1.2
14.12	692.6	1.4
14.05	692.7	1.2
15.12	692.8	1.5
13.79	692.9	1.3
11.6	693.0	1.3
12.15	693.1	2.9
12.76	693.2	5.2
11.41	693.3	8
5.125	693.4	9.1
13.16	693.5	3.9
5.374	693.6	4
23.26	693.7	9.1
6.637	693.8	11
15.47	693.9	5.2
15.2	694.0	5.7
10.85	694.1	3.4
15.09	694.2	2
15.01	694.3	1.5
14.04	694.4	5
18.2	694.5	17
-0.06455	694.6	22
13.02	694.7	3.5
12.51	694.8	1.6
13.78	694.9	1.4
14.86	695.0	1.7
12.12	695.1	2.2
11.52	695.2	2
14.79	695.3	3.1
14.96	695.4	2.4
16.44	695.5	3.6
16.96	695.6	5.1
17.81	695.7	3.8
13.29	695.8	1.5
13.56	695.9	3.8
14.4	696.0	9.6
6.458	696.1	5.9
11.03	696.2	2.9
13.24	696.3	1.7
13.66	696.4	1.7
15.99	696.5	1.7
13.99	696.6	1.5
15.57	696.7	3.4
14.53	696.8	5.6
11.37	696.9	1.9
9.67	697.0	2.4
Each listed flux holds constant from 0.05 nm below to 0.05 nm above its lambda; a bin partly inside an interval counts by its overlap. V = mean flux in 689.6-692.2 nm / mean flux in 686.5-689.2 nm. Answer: 0.96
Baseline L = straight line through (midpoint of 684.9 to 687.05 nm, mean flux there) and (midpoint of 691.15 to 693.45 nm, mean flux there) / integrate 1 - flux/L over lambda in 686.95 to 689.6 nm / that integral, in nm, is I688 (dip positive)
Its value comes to -0.17 nm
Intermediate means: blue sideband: 12.7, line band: 13.4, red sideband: 12.5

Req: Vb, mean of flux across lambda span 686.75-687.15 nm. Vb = 14.5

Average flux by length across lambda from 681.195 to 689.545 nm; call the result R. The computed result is 13.2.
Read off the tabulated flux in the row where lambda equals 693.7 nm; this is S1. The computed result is 23.26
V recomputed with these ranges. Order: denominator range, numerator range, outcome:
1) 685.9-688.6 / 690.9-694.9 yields 0.96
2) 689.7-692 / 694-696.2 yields 1.03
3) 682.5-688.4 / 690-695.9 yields 1.00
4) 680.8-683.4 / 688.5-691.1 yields 0.97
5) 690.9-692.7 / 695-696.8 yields 1.08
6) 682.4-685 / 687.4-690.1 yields 1.01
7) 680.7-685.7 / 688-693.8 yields 0.97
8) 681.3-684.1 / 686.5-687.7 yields 1.05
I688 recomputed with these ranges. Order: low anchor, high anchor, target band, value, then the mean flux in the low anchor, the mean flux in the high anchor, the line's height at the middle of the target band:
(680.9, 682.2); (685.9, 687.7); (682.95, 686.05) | 0.18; 14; 13.3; 13.6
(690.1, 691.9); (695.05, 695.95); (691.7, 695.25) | 0.31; 13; 14.6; 13.9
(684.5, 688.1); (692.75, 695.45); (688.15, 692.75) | -0.05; 13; 12.7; 12.8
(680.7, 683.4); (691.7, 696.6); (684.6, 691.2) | 0.11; 13.5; 13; 13.3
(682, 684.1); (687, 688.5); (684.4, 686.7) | 0.15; 13.1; 13.6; 13.4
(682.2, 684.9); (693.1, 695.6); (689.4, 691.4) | -0.02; 13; 12.8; 12.9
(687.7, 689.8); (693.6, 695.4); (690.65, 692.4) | 0.06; 13.2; 13.1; 13.2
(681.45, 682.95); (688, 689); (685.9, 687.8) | -0.02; 13.4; 13.1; 13.2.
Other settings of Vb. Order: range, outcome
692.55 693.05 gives 13.7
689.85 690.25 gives 12.7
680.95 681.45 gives 14.4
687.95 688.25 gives 13.6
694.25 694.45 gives 14.5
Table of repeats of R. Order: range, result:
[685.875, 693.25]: 13.1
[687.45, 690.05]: 13.1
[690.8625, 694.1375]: 12.6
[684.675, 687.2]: 12.8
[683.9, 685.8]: 12.9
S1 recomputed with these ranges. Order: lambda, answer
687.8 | 13.34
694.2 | 15.09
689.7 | 13.56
